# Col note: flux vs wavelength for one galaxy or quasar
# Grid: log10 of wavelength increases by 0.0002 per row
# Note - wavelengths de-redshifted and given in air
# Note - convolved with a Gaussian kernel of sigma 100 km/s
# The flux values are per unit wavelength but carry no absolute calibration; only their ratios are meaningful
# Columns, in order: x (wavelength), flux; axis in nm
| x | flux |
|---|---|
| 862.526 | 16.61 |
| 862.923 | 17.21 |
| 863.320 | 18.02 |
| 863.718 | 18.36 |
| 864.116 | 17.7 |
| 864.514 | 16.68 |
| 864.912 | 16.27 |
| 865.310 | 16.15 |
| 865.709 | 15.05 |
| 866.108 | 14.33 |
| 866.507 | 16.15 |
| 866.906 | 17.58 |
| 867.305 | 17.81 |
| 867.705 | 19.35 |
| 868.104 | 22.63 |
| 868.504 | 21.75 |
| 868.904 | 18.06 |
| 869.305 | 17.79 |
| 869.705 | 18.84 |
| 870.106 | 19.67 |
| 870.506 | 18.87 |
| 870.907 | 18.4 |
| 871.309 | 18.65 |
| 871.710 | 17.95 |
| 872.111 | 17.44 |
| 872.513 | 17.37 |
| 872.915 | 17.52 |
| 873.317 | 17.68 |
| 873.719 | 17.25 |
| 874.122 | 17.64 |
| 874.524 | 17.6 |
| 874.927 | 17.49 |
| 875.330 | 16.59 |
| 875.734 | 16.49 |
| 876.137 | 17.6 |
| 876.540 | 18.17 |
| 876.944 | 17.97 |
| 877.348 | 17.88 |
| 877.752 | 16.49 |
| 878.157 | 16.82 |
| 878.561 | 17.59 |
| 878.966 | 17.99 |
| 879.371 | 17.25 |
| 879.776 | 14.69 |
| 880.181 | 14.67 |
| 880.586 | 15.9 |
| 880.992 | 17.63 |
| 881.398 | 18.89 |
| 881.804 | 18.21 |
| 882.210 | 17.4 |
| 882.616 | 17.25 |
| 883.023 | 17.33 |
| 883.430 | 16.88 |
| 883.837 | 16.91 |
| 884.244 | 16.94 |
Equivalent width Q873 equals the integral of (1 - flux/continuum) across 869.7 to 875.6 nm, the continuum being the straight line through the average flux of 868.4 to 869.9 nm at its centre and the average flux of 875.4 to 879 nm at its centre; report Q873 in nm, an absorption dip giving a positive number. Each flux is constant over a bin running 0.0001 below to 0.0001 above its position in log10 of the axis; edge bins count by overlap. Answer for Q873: 0.12 nm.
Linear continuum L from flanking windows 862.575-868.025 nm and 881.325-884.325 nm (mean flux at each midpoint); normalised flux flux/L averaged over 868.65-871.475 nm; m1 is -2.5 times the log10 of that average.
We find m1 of -0.09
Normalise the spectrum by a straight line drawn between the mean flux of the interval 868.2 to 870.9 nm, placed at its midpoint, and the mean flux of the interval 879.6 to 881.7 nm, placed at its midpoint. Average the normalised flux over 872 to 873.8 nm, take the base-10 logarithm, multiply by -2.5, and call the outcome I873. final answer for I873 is 0.06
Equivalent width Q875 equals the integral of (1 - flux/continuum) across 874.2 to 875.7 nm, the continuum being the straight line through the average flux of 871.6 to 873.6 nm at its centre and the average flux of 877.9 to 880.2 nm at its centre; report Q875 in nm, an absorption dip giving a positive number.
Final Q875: 0.00 nm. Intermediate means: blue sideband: 17.6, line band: 17.2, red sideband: 16.6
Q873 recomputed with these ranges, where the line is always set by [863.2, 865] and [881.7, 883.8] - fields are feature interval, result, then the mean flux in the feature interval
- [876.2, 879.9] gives 0.02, 17.3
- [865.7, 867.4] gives 0.12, 16.2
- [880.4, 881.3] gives 0.02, 17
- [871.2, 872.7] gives -0.04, 17.8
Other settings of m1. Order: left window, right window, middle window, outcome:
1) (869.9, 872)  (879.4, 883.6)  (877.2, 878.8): 0.02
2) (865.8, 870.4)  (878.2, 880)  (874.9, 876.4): 0.02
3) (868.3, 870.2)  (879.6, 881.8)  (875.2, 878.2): 0.01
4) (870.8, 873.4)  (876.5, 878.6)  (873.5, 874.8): 0.01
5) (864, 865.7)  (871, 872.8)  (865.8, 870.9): -0.08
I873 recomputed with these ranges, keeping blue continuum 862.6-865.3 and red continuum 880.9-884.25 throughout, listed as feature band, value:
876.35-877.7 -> -0.02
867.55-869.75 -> -0.15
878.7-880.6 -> 0.08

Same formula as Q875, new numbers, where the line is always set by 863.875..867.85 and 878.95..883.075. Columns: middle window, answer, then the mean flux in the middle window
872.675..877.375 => -0.173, 17.5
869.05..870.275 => -0.143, 18.7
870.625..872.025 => -0.125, 18.3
